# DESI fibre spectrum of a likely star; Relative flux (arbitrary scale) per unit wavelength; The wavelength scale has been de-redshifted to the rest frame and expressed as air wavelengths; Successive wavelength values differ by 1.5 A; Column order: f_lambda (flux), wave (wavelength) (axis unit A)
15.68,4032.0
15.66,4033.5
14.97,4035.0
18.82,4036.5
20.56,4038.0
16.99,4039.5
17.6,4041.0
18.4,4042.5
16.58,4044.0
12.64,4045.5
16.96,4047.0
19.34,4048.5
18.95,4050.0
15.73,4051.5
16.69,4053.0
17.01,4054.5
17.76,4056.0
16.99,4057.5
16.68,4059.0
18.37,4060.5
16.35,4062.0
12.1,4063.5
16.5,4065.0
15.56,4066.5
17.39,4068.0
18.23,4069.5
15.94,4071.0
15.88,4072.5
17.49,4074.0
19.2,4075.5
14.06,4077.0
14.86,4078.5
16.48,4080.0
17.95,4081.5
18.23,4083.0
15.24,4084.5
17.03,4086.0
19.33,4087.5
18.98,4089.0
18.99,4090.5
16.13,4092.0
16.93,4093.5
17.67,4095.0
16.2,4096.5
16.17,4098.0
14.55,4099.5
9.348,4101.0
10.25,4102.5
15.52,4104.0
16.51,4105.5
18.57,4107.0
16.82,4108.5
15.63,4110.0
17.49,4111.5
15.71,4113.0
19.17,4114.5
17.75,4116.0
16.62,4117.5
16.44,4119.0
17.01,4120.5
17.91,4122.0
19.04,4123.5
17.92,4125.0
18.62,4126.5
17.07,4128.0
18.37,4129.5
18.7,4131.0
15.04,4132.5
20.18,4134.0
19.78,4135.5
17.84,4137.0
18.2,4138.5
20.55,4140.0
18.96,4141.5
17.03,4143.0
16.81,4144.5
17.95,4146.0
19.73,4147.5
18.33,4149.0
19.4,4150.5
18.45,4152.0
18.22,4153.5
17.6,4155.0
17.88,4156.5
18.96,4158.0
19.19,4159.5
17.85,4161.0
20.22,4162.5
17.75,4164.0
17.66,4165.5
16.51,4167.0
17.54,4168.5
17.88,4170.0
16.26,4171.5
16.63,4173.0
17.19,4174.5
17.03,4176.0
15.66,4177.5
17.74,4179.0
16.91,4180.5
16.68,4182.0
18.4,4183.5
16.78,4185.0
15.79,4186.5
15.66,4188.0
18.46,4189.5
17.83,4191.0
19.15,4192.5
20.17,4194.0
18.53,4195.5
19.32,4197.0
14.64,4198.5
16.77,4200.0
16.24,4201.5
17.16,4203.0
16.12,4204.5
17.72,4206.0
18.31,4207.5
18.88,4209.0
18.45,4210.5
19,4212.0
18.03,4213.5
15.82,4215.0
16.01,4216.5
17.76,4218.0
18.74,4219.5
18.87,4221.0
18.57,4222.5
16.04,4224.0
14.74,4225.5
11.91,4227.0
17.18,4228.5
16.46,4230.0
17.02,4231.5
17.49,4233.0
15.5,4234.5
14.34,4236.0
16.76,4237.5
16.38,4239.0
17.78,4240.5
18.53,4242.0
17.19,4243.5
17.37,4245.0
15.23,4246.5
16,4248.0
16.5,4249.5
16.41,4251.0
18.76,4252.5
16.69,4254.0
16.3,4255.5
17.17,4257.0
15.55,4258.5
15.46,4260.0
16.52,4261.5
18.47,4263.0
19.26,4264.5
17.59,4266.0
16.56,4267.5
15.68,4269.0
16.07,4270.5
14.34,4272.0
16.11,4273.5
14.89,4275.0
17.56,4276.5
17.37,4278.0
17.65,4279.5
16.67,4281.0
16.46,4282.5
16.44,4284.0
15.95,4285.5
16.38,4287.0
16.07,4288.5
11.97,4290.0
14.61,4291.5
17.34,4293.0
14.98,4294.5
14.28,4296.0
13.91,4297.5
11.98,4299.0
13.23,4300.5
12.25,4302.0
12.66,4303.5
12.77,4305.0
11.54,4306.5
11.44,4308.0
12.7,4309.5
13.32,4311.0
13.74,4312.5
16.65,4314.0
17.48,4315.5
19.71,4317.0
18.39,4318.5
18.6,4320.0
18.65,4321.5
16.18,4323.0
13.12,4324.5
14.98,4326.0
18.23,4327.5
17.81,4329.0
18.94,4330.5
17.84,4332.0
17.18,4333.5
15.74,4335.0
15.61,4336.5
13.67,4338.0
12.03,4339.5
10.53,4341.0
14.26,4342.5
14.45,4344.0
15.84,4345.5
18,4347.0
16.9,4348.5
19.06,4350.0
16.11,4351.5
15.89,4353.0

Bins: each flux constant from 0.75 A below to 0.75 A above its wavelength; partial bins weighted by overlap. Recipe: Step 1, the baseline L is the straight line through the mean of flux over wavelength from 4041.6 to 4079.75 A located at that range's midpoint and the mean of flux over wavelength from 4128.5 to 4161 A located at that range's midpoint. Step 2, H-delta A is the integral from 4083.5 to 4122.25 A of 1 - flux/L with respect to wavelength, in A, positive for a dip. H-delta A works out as 2.4 A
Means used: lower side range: 16.6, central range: 16.5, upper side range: 18.4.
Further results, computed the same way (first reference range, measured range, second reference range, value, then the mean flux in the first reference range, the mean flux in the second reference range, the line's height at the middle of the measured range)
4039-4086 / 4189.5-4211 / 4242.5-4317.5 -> -2.41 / 16.7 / 15.6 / 16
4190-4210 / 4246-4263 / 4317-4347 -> 0.53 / 17.8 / 16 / 17.1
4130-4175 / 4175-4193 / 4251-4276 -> 0.57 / 18.1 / 16.6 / 17.7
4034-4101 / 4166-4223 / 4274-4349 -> -4.89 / 16.8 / 15.4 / 16.1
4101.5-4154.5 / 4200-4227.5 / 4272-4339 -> -0.96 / 17.6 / 15.5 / 16.6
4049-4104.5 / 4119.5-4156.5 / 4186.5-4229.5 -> -3.11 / 16.4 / 17.3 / 16.8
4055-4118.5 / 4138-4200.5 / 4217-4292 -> -4.99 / 16.5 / 16.5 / 16.5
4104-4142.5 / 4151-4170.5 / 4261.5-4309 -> -1.08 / 17.8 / 15.2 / 17.2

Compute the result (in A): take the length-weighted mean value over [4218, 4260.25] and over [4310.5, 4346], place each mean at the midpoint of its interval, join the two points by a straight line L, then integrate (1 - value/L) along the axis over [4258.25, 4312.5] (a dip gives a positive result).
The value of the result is 3.9 A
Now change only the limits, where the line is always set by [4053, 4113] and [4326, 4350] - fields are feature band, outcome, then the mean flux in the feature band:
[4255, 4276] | -0.54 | 16.4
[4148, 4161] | -1.78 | 18.5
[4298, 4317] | 2.82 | 13.6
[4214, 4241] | -0.69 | 16.5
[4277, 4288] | -0.49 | 16.7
